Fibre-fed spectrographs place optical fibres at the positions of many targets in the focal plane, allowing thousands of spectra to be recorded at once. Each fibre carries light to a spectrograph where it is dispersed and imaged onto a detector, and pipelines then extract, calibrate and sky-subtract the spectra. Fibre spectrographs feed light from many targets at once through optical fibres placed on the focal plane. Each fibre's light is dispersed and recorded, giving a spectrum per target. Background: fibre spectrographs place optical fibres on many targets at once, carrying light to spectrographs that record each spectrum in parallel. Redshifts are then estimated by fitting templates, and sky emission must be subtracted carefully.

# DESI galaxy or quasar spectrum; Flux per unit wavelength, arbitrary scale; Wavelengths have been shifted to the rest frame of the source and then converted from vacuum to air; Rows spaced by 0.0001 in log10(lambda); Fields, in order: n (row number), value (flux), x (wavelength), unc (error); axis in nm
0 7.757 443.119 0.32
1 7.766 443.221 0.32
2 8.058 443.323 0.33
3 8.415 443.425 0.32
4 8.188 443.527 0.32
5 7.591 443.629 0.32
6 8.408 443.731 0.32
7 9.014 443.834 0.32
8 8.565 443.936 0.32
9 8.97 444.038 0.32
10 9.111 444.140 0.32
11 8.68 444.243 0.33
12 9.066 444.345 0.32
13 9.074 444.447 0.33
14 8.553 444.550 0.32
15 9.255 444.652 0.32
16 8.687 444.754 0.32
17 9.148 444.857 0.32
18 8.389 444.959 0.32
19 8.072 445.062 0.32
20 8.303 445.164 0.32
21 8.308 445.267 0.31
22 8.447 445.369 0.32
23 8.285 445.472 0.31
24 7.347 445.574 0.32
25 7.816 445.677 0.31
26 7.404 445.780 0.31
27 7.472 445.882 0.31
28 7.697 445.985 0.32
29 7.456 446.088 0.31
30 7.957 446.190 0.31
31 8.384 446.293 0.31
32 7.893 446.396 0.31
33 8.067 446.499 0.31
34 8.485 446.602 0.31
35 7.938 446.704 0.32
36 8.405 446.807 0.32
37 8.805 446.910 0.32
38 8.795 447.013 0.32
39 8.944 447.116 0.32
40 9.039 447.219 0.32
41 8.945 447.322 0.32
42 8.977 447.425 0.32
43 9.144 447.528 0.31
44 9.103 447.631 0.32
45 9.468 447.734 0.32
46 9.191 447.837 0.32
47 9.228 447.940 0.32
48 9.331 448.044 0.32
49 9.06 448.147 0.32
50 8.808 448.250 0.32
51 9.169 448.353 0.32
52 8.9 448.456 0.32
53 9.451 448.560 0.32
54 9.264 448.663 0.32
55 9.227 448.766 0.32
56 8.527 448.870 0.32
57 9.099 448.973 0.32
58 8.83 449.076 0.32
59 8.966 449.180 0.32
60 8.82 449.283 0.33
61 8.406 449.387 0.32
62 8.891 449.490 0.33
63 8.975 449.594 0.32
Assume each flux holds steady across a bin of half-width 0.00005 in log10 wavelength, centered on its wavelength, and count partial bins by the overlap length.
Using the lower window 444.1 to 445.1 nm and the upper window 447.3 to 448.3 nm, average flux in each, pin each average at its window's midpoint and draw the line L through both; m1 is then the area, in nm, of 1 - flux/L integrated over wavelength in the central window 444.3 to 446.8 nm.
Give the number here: 0.19 nm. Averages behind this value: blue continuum 8.8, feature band 8.23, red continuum 9.13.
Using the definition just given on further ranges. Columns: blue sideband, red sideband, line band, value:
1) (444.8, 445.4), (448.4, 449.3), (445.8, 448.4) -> 0.042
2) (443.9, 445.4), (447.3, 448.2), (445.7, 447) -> 0.138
